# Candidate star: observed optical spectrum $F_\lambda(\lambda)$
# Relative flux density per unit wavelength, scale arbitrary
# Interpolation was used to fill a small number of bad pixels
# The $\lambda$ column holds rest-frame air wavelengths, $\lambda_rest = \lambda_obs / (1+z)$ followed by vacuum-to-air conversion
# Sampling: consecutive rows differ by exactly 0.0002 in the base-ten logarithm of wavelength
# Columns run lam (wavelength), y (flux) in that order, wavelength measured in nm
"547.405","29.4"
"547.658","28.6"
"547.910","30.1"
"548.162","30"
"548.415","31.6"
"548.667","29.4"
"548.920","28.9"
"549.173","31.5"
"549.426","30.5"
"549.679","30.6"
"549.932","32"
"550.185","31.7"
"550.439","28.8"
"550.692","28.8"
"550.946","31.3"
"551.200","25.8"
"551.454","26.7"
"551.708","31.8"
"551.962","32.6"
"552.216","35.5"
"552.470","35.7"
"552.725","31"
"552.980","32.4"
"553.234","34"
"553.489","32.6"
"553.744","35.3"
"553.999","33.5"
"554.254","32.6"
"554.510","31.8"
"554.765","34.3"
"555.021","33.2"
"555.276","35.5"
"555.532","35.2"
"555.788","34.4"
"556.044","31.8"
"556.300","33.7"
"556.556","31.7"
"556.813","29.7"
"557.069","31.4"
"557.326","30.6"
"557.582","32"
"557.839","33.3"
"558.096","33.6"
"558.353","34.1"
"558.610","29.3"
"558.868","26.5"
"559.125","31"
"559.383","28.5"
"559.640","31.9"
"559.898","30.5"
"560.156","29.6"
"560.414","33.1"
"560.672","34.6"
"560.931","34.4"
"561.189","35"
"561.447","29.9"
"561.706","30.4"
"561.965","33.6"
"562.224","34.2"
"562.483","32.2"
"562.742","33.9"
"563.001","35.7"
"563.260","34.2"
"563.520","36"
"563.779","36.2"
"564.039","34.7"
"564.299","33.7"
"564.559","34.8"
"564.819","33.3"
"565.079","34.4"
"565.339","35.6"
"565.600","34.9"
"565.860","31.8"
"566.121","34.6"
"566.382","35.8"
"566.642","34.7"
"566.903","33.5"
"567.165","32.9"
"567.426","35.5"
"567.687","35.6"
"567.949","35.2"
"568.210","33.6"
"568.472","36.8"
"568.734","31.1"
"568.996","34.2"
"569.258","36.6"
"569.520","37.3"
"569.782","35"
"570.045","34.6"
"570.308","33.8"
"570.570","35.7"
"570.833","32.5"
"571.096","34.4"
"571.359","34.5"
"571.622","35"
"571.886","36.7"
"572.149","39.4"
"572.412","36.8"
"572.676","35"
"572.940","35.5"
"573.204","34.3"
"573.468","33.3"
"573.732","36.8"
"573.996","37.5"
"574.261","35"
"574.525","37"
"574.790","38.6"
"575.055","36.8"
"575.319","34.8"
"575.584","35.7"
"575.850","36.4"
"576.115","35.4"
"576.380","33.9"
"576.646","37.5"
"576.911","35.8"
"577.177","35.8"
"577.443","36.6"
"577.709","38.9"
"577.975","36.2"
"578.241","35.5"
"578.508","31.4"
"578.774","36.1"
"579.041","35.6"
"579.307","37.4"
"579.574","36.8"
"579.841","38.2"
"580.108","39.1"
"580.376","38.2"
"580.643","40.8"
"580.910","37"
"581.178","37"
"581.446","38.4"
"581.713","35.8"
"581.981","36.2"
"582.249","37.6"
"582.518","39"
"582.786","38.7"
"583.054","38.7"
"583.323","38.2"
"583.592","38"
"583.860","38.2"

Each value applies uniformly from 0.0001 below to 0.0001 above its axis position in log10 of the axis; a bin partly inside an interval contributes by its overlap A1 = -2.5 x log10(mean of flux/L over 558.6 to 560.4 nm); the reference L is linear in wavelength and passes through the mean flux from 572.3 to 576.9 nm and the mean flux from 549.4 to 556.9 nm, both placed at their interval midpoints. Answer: 0.12 mag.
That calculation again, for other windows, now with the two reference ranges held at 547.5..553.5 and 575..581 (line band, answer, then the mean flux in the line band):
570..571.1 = 0.026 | 34.1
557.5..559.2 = 0.037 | 31.4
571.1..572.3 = -0.030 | 36.2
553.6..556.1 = -0.068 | 33.8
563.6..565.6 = -0.030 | 34.7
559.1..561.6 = 0.034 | 31.9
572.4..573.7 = 0.017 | 34.9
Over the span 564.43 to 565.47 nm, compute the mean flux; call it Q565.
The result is 34.5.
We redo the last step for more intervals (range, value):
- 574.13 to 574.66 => 36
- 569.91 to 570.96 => 34.1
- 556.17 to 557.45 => 31.4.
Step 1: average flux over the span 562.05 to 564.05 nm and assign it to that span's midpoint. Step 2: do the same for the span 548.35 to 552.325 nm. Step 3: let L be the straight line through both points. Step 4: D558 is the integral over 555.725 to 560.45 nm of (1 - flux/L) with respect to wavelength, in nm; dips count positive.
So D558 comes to 0.235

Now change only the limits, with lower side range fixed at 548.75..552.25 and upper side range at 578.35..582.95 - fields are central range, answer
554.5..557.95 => -0.127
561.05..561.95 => 0.022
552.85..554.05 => -0.099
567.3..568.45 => -0.028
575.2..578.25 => 0.024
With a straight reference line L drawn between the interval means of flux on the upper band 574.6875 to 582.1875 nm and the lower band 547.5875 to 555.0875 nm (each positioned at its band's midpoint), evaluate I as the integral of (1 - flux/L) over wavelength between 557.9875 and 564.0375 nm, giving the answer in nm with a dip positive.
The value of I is 0.13 nm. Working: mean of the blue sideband 31.4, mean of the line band 32.6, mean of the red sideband 36.6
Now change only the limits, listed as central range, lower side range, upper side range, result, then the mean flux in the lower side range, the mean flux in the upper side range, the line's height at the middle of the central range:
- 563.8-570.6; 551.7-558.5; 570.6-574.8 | 0.05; 33.1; 35.7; 34.9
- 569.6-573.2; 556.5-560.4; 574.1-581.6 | -0.06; 31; 36.6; 34.8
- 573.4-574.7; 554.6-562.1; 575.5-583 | -0.02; 32.2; 36.9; 35.7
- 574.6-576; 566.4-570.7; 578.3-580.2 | -0.03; 34.8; 36.3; 35.7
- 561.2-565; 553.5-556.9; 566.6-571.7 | 0.03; 33.3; 34.6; 34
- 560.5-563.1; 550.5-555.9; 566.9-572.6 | 0.04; 32.5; 35.1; 33.8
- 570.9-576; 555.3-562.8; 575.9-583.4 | -0.06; 32.1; 37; 35.5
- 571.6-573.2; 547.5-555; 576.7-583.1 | -0.03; 31.4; 37.1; 35.6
